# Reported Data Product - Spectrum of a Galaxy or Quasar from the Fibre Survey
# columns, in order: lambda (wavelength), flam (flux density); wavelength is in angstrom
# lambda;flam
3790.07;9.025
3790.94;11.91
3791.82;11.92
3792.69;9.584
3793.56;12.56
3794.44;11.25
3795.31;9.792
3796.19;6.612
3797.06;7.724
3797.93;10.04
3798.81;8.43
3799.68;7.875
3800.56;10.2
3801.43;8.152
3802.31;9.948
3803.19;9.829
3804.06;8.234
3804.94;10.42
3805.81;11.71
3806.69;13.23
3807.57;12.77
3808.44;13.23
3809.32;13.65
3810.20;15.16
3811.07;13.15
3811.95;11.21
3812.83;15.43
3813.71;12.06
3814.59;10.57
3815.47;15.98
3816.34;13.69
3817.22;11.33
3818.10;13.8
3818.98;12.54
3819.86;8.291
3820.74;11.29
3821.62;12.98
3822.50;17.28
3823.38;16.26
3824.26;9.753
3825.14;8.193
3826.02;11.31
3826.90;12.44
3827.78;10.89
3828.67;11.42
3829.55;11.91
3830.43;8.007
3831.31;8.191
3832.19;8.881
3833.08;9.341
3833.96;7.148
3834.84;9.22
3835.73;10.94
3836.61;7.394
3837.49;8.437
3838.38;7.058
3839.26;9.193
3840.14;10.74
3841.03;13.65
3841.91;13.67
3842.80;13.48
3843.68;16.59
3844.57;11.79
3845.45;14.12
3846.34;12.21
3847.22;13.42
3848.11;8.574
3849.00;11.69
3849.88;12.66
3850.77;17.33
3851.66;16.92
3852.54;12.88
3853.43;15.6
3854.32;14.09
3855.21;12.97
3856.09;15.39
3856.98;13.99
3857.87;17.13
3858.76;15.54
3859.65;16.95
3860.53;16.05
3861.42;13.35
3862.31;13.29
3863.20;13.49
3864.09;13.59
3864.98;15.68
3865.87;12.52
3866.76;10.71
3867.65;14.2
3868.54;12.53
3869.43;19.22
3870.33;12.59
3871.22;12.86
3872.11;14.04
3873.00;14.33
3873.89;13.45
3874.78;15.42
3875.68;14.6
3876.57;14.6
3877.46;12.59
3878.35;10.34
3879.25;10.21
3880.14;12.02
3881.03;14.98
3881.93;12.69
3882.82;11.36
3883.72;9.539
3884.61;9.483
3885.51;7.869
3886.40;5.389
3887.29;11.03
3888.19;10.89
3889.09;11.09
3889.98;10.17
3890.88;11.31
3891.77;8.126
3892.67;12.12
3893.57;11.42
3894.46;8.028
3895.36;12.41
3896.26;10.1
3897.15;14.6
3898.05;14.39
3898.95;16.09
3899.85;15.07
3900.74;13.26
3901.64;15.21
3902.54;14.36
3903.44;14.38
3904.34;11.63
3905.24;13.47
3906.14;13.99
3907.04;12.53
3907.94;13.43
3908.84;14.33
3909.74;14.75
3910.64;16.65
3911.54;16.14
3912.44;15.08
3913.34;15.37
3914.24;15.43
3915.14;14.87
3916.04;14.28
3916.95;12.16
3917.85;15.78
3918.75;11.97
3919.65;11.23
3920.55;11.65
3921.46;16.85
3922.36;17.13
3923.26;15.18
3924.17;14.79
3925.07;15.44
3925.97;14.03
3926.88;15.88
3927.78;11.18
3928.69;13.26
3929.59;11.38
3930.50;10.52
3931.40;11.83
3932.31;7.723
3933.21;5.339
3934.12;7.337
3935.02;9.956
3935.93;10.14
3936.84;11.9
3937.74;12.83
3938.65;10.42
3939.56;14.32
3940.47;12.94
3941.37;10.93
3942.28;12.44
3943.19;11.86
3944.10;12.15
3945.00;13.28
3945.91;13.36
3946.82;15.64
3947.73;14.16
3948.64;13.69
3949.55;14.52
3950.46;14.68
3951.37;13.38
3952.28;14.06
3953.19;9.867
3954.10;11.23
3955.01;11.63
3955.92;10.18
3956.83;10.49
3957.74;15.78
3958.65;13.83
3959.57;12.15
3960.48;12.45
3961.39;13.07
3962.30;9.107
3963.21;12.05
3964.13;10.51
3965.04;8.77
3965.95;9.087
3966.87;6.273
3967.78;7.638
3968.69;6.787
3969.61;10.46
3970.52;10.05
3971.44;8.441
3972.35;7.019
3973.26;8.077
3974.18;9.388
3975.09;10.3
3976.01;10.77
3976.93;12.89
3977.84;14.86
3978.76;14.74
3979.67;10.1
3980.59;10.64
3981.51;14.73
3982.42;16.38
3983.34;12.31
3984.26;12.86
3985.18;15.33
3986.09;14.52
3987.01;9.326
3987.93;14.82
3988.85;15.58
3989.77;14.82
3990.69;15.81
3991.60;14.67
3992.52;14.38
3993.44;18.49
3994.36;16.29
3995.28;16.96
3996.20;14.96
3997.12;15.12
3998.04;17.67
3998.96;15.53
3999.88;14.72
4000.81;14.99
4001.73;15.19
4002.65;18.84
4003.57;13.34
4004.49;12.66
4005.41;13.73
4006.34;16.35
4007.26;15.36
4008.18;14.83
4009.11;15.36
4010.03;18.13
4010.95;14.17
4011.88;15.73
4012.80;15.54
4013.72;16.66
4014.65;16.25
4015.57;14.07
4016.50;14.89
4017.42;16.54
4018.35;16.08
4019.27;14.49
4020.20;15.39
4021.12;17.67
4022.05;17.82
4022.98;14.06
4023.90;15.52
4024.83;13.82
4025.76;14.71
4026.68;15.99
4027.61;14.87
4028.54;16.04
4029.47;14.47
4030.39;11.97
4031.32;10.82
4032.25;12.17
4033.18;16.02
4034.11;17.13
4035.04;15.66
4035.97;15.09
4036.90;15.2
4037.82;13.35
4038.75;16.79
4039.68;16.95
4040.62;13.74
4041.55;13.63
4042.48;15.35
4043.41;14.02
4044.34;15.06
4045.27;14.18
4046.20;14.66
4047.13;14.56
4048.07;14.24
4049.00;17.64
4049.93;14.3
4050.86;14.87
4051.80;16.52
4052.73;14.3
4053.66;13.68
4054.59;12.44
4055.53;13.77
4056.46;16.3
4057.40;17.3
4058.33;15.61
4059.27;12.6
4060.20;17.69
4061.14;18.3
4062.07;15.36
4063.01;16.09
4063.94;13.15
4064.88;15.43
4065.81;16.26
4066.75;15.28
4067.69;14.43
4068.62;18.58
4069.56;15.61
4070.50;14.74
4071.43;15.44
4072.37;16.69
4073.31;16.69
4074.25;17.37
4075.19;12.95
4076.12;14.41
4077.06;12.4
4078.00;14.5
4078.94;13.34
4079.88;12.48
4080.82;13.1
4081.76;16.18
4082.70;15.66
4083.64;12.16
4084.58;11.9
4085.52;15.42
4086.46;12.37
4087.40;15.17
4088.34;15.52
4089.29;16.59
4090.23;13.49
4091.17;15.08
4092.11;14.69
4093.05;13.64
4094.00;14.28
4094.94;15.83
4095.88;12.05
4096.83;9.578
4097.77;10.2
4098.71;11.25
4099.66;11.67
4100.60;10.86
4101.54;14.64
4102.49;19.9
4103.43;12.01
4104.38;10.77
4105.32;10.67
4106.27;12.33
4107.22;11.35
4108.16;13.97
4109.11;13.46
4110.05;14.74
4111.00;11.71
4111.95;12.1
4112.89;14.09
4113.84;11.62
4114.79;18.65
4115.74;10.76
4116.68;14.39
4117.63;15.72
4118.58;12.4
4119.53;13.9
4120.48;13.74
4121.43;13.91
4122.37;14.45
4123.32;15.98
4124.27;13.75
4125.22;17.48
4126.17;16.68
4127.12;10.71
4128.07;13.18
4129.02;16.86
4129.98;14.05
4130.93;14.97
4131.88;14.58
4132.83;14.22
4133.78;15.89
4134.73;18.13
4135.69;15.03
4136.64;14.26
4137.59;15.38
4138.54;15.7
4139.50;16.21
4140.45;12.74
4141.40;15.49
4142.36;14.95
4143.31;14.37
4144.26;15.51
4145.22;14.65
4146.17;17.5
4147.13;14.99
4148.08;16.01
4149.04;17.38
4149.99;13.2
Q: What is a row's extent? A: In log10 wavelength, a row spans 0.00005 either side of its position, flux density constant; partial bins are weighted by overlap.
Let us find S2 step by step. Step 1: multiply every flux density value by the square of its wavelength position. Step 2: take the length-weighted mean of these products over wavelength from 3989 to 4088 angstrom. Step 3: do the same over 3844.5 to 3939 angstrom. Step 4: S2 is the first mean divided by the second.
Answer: 1.3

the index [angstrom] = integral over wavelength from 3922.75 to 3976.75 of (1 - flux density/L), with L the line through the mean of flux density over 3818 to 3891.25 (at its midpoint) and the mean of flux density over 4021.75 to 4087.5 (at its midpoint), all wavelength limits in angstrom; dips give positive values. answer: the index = 8.1 angstrom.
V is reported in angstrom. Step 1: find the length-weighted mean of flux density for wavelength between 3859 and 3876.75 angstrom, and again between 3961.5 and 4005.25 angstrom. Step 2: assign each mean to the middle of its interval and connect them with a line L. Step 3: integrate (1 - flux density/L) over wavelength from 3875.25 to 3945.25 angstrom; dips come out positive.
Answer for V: 5.9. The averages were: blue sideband 14.2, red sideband 12.7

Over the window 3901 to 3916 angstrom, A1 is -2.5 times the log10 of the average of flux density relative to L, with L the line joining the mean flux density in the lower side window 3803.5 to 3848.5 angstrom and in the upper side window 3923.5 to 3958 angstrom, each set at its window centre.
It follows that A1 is -0.20 mag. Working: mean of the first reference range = 11.6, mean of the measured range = 14.5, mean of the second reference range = 12.2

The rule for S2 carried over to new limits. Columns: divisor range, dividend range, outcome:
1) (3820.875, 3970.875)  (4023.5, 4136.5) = 1.27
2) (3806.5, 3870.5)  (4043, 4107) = 1.28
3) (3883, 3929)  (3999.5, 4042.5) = 1.23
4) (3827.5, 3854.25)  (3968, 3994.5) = 1.17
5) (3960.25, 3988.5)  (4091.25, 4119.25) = 1.26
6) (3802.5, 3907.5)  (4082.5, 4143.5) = 1.28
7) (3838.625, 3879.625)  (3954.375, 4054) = 1.09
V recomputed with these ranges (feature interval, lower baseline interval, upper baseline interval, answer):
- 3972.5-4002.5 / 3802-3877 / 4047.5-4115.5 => -0.70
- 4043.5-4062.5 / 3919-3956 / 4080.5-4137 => -2.42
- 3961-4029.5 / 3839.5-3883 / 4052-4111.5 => 1.41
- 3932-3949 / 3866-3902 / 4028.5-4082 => 1.97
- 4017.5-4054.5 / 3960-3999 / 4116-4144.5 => -4.59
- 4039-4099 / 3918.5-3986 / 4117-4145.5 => -3.77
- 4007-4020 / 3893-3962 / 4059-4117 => -1.90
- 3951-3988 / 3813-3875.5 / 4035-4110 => 6.24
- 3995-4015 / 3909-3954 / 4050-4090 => -2.10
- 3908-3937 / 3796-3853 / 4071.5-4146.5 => -1.78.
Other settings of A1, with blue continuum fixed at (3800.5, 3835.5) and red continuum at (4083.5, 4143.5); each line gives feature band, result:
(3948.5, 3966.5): 0.06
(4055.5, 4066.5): -0.16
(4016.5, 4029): -0.18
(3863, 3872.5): -0.16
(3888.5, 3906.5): -0.03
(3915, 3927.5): -0.16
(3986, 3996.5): -0.17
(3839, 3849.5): -0.07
